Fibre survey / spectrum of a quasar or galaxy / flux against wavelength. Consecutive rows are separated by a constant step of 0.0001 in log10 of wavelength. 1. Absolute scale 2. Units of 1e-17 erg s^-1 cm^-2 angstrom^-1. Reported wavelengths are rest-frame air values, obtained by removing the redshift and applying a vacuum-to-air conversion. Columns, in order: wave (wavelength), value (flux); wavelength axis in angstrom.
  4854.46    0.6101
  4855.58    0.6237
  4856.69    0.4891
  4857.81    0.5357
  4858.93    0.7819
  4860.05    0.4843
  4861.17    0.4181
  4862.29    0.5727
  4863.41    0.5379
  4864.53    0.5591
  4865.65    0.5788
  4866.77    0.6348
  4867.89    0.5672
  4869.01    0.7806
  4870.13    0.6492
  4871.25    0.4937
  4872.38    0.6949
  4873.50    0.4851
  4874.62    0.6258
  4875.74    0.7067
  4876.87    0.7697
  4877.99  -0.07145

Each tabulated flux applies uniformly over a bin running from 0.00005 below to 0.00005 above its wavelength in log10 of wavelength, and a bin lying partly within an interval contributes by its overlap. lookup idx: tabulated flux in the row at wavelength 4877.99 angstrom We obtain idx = -0.07145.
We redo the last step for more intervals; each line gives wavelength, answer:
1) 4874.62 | 0.6258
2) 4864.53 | 0.5591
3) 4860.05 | 0.4843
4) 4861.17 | 0.4181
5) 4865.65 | 0.5788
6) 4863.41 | 0.5379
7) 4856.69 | 0.4891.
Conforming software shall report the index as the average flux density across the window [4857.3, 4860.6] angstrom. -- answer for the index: 0.602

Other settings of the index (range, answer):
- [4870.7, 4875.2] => 0.576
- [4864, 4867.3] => 0.591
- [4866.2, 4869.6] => 0.661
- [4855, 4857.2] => 0.56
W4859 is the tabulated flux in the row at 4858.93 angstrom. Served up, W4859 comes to 0.7819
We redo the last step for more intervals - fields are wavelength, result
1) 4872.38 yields 0.6949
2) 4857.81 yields 0.5357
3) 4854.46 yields 0.6101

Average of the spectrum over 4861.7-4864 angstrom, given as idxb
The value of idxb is 0.553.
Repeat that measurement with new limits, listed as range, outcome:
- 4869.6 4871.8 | 0.571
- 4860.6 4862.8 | 0.493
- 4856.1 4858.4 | 0.519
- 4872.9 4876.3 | 0.608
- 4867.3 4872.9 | 0.636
